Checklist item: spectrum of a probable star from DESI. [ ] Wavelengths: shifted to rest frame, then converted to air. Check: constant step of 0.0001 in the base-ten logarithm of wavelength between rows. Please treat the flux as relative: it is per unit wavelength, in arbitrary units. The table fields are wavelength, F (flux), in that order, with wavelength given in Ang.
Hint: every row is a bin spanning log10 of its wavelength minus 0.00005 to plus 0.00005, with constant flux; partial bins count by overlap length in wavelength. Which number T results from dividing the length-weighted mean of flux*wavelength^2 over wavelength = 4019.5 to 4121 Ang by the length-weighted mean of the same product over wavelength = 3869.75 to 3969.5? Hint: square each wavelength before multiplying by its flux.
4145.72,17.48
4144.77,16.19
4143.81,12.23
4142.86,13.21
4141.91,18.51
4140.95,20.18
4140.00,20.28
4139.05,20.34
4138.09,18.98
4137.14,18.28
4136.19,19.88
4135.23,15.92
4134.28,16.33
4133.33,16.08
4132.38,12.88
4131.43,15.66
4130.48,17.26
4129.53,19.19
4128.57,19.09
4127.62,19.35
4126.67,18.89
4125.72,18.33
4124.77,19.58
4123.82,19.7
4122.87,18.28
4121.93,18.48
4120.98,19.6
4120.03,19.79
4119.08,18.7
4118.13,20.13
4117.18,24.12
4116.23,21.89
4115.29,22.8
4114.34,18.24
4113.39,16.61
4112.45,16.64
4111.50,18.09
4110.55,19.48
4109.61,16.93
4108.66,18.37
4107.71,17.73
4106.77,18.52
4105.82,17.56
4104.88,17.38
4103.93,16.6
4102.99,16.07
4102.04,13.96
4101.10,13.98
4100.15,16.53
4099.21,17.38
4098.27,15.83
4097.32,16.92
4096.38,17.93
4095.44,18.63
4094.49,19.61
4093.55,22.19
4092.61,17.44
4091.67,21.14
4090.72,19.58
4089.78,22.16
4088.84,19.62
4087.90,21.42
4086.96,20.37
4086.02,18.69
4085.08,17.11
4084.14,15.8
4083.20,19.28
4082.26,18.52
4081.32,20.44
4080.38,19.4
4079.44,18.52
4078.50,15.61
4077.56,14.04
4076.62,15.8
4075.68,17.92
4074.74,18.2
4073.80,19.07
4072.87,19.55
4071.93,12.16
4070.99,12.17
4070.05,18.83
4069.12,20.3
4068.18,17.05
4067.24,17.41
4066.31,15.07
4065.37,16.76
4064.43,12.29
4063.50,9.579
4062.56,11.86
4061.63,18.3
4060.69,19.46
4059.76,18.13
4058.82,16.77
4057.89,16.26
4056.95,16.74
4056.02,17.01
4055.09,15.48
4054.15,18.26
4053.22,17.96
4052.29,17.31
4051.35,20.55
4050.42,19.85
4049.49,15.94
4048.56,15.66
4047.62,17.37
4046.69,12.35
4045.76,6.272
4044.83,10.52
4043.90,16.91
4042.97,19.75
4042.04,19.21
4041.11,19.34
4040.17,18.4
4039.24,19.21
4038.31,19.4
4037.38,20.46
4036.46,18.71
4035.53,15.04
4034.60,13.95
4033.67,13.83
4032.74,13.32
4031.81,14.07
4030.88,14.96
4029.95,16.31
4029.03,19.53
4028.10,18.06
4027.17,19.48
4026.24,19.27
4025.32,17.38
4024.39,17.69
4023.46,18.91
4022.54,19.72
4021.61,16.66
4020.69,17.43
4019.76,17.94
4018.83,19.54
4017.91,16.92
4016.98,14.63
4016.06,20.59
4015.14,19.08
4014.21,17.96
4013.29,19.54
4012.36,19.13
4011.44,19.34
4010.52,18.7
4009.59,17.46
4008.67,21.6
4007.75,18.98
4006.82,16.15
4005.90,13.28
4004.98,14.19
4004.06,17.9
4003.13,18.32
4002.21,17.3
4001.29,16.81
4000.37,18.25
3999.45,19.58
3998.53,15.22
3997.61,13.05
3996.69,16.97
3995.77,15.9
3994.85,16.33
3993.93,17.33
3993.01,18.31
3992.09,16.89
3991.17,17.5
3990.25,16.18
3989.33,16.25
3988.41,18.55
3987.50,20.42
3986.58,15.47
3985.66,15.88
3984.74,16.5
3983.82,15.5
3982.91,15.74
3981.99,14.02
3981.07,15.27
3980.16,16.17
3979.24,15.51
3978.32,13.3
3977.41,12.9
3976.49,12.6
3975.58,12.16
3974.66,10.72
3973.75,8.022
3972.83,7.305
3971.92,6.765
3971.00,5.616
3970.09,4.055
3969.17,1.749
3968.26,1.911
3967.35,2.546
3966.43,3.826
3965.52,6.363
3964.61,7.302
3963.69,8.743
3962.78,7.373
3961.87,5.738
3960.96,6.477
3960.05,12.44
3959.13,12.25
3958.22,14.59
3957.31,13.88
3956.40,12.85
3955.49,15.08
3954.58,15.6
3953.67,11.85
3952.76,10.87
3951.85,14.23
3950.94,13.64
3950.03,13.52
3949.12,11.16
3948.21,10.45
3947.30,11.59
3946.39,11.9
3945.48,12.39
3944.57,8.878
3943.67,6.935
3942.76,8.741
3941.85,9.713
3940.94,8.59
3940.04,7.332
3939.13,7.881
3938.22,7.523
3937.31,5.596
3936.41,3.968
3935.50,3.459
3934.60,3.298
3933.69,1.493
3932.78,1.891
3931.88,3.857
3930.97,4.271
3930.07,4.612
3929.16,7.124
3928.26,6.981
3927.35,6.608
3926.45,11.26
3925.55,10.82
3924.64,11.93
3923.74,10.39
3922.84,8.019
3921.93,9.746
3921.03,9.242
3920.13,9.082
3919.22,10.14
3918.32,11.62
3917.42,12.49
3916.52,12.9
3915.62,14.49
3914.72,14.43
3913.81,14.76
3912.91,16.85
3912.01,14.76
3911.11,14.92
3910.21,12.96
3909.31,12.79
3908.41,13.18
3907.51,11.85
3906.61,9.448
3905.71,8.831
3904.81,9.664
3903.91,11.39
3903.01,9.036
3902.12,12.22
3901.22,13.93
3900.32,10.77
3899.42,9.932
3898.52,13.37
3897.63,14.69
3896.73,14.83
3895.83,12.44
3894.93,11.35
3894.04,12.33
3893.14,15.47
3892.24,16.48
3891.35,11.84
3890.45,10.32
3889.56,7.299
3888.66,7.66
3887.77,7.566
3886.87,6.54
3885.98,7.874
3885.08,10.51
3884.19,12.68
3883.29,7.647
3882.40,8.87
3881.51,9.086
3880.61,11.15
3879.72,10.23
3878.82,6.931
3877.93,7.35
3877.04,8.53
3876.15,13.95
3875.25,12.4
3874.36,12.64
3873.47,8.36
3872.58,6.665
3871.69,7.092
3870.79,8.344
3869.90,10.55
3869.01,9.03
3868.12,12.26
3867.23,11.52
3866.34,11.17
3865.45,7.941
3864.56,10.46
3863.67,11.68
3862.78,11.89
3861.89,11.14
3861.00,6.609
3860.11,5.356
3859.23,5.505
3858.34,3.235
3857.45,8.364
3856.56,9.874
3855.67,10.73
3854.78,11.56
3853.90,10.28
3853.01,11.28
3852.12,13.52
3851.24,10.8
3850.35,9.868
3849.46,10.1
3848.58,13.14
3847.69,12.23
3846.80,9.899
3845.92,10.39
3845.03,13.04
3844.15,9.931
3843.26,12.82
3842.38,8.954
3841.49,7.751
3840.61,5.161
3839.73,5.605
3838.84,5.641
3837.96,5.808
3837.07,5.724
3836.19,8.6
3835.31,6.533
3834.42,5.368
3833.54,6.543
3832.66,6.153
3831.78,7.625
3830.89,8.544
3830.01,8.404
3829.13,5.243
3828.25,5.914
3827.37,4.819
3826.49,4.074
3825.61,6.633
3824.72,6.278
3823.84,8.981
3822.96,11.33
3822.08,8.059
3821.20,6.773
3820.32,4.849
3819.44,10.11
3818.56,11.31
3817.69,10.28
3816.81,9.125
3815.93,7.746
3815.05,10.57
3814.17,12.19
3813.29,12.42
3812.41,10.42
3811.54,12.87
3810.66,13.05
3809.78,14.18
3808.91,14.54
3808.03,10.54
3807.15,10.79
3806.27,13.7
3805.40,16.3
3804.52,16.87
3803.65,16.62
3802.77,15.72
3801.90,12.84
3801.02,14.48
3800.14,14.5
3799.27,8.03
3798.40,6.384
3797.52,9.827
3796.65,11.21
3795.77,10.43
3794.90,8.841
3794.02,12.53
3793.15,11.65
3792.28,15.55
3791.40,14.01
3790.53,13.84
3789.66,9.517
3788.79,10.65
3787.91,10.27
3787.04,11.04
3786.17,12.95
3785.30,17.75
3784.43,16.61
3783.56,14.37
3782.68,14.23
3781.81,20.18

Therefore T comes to 1.91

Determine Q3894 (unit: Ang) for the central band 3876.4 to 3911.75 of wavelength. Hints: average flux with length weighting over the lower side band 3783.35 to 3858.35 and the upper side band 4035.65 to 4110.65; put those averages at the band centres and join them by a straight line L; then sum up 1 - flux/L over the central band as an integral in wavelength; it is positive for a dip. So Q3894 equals 4.1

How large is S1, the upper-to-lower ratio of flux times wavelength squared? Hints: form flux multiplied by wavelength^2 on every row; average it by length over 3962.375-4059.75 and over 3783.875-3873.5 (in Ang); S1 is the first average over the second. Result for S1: 1.69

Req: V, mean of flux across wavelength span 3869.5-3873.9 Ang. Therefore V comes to 8.17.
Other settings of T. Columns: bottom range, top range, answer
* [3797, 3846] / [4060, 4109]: 2.08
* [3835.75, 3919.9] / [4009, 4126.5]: 1.85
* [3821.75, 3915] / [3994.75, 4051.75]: 1.88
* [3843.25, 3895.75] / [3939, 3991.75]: 1.18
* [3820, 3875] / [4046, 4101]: 2.25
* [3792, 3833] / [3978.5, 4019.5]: 1.81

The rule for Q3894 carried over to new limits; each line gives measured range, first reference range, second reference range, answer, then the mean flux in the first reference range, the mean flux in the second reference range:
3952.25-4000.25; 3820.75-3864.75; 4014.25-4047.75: 7.3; 8.48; 17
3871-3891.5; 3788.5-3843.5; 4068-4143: 4.4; 9.85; 18.2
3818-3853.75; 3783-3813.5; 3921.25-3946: 8.8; 12.7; 7.19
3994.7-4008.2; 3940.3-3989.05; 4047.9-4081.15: -3.5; 11.1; 16.8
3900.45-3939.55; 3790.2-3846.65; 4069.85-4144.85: 9.5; 9.91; 18.1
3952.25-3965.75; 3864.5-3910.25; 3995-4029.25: 3.5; 10.6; 17.8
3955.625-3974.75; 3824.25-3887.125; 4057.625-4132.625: 7.7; 8.86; 17.9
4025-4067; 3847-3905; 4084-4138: -1.0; 10.3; 18.3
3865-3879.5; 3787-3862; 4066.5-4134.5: 2.1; 9.86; 18.1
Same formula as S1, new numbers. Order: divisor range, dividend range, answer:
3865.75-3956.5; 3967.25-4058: 1.64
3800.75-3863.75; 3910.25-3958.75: 1.10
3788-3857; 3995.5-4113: 1.93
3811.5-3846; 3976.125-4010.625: 2.20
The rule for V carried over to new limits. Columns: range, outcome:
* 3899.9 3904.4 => 11.5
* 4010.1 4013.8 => 19.2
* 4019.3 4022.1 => 17.3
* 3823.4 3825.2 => 7.58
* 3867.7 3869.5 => 10.6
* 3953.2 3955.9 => 14.2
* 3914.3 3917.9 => 13.6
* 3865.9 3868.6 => 11.6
